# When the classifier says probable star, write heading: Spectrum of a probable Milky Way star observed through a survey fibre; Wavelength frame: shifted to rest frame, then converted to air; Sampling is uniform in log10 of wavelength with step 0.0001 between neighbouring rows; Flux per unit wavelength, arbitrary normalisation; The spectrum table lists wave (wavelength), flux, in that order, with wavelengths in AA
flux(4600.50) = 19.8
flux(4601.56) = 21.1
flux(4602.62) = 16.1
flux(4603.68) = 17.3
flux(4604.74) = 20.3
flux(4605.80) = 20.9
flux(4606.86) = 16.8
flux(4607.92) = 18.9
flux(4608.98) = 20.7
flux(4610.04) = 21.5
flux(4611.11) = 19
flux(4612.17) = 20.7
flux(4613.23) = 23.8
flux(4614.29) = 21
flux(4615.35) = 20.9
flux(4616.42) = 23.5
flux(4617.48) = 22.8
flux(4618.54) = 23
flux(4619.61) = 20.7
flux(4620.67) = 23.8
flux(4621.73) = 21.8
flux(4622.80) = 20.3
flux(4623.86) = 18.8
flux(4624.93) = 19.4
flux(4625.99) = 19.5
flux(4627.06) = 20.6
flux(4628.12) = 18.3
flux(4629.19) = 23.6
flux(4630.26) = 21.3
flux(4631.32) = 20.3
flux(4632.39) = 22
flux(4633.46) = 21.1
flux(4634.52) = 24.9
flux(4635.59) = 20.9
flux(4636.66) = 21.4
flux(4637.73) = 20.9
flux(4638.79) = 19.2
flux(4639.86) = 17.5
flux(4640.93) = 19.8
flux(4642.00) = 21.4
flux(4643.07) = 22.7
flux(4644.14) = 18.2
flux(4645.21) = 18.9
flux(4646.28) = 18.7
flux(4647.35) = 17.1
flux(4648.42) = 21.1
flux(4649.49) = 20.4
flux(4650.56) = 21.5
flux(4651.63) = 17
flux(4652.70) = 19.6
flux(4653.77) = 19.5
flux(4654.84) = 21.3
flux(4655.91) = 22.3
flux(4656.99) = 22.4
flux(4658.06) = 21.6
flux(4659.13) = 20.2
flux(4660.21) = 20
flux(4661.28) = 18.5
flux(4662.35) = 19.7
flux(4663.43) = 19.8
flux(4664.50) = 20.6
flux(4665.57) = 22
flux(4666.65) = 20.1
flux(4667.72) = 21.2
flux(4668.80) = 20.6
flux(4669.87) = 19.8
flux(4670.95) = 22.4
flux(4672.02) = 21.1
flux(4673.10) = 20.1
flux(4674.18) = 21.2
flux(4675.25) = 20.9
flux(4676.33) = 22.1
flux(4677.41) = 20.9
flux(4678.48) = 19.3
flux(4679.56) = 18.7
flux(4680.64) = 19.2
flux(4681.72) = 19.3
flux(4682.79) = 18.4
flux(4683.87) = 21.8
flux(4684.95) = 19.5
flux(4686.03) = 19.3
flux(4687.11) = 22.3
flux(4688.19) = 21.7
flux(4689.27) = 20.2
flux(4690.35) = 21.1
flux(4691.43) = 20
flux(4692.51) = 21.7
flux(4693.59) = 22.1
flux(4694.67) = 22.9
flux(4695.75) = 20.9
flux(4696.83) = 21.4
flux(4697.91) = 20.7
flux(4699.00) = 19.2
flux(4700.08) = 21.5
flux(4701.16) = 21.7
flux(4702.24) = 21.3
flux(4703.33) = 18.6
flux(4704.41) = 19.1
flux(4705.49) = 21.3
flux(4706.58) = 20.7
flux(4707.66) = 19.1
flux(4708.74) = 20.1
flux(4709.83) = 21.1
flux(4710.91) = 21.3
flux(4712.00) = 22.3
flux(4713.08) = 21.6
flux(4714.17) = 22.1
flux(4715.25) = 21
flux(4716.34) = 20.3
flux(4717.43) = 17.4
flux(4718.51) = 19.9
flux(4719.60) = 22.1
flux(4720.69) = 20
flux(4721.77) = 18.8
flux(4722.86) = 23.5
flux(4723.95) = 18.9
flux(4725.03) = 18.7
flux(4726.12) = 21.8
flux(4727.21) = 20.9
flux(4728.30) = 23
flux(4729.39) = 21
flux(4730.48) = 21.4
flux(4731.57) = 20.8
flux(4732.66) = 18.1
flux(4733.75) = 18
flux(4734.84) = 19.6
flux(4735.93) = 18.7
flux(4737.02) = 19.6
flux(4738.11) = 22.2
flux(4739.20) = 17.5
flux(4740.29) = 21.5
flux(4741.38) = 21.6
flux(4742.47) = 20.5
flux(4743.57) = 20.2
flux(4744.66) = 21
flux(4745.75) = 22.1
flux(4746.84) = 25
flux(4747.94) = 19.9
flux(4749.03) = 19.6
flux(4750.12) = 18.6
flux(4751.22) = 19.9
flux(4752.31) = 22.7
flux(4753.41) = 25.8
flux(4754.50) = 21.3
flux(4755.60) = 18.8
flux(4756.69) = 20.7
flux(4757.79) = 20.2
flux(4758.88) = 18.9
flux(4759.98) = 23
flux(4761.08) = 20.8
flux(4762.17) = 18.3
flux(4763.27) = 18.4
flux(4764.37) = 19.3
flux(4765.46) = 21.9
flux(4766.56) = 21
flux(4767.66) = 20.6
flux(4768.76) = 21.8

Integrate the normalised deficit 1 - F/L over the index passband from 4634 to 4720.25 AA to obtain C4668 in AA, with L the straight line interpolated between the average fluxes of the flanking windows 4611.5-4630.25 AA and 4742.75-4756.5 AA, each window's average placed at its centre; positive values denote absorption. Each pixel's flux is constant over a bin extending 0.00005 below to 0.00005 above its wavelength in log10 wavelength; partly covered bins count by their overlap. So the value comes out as 3.0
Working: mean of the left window 21.3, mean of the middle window 20.5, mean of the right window 21.2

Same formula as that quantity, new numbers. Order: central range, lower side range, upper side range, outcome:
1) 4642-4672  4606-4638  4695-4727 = 0.8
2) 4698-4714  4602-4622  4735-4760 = 0.1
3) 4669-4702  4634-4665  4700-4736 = -0.6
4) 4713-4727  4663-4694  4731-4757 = 0.1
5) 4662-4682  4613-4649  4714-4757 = 0.2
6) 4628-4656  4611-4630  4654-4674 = 0.8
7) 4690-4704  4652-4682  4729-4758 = -0.3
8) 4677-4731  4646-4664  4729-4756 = -0.6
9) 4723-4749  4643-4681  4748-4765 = -0.2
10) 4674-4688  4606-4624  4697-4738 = 0.3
